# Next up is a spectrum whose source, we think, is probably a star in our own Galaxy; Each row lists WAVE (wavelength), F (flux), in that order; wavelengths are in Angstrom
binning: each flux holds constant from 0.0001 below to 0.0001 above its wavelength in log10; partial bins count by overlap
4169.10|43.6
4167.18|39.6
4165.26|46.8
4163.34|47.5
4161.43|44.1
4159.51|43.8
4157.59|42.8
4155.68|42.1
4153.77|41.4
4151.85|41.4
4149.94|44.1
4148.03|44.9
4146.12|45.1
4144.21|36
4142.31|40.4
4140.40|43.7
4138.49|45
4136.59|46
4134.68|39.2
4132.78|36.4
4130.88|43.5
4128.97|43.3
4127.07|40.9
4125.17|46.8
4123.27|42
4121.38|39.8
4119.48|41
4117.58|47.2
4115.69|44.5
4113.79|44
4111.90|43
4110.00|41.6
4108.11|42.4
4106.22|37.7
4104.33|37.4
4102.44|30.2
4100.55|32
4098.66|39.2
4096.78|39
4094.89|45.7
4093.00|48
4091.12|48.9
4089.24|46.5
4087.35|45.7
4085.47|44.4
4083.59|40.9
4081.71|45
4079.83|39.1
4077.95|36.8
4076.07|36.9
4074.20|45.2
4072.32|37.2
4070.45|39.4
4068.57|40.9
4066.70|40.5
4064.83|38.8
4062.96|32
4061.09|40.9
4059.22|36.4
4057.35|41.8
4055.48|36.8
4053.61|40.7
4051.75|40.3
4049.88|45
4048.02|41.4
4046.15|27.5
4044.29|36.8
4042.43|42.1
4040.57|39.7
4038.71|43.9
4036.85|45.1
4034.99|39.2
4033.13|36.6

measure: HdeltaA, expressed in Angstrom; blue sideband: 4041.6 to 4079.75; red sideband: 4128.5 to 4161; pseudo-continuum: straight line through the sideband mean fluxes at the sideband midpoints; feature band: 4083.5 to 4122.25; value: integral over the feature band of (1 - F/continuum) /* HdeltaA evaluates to -1.2 Angstrom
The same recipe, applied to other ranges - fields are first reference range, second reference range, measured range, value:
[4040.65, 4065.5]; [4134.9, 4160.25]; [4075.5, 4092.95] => -1.4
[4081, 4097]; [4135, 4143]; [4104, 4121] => 0.8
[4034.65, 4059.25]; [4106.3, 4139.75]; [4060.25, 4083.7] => 0.8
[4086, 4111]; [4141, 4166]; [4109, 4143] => -0.5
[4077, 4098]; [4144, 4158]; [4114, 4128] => -0.1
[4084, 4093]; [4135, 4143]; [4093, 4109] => 2.5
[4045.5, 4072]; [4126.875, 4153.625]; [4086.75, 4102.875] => -0.7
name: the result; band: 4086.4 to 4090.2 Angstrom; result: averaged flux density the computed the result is 46.1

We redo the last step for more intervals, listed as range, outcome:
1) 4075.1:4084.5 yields 39.8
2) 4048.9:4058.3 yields 40.9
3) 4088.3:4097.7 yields 45.6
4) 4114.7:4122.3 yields 43.1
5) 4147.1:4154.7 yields 42.9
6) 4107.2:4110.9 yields 42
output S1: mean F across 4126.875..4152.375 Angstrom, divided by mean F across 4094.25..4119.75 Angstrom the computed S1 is 1.05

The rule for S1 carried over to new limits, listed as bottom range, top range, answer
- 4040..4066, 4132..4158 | 1.09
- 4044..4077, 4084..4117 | 1.08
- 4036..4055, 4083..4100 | 1.10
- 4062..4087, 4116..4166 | 1.07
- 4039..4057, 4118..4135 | 1.06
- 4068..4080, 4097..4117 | 1.00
